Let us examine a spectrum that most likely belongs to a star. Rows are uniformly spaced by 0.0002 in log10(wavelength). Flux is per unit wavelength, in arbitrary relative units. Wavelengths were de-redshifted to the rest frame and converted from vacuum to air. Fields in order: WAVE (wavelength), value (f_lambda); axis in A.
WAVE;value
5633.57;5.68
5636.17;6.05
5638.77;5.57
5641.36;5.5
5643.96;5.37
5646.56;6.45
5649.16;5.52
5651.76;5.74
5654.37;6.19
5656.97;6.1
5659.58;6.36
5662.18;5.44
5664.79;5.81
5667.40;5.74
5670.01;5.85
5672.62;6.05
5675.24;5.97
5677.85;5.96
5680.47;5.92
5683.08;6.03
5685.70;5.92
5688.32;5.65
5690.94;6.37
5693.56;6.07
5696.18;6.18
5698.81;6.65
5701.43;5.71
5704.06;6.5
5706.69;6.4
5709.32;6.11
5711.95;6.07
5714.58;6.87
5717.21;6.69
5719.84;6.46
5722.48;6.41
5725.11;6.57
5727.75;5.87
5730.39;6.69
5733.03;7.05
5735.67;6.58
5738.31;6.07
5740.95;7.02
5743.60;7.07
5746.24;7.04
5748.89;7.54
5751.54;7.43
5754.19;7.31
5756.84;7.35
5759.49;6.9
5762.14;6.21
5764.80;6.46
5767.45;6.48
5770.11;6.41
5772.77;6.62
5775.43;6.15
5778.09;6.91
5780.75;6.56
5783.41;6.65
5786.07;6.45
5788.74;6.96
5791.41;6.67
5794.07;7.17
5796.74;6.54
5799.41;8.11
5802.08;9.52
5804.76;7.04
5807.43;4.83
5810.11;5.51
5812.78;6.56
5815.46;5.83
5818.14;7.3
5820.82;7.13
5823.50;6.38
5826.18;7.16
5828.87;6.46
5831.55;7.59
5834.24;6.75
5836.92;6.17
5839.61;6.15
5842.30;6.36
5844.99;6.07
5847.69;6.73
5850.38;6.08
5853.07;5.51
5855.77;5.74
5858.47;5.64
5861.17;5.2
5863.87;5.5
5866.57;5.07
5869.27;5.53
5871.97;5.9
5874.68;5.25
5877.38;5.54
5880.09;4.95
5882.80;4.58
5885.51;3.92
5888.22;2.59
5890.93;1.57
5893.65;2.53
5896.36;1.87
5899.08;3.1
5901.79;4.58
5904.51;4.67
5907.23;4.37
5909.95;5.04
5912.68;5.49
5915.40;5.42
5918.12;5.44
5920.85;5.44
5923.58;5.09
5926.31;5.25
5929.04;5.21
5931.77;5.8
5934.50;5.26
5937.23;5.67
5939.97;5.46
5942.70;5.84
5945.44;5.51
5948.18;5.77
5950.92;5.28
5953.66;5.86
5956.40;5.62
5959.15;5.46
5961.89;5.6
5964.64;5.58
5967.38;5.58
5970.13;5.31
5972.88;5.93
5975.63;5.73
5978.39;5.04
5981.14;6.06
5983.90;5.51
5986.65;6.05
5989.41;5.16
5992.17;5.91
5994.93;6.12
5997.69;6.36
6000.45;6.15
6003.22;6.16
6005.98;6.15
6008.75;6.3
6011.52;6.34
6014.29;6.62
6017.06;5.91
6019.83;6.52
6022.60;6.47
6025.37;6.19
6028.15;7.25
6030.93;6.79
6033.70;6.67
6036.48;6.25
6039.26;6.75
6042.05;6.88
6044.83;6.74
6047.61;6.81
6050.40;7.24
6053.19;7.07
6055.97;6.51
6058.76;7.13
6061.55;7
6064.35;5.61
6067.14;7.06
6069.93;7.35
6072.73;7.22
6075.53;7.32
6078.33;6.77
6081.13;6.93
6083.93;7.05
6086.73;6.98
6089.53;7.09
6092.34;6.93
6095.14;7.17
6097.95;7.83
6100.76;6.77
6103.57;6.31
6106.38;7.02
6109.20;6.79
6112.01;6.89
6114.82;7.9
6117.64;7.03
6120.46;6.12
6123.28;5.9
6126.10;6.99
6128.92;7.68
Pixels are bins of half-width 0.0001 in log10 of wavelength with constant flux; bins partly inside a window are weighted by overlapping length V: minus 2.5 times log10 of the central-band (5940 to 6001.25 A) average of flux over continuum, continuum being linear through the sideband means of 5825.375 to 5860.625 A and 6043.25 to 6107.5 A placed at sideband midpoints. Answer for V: 0.17 mag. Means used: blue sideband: 6.3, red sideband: 6.95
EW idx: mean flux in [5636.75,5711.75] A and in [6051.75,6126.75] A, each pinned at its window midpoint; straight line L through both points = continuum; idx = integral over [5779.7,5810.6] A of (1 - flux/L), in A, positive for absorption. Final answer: -3.10 A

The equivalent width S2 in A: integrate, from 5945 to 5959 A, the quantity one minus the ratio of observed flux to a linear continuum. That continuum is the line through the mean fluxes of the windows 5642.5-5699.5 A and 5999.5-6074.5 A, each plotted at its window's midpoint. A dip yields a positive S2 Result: 1.9 A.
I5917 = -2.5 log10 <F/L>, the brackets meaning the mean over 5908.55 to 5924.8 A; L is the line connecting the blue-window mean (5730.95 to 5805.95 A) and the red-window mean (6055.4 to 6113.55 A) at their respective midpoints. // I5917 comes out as 0.29 mag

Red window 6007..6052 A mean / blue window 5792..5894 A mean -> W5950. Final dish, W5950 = 1.12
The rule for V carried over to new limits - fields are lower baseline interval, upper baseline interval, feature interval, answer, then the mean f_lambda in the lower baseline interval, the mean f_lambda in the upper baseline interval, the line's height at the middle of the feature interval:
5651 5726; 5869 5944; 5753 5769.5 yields -0.20 mag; 6.13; 4.68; 5.65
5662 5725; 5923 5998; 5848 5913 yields 0.24 mag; 6.14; 5.6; 5.76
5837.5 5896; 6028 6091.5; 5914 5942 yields 0.04 mag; 5.02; 6.88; 5.61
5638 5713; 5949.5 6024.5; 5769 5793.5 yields -0.12 mag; 5.98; 5.88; 5.94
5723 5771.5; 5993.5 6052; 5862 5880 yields 0.22 mag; 6.77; 6.51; 6.66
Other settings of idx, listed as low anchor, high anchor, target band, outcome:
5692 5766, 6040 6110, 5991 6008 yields 1.8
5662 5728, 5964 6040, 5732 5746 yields -1.5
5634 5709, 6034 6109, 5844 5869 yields 2.7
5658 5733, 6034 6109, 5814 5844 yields -1.0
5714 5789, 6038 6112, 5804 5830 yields 1.4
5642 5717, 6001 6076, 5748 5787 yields -3.5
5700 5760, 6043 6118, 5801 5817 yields 0.6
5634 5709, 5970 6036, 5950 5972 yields 2.0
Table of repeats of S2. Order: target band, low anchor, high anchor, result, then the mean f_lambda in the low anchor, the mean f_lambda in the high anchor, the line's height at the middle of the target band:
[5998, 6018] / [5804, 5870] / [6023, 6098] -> 1.41 A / 6.17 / 6.89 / 6.72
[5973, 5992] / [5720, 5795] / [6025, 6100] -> 3.42 A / 6.73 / 6.92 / 6.87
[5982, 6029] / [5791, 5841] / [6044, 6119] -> 5.12 A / 6.78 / 6.98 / 6.93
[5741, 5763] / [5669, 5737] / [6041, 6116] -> -2.67 A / 6.26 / 6.98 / 6.35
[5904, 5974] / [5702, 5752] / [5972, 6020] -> 7.92 A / 6.63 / 5.99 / 6.12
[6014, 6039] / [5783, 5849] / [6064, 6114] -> 1.46 A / 6.72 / 6.99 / 6.93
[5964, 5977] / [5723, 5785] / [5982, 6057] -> 1.68 A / 6.73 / 6.4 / 6.46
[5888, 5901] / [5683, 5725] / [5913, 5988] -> 7.52 A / 6.27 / 5.55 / 5.71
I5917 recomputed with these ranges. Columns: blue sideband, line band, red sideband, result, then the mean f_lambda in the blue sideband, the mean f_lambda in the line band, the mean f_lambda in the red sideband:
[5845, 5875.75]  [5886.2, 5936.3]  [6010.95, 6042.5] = 0.334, 5.67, 4.38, 6.55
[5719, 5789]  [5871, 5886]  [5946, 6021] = 0.228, 6.71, 5.06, 5.85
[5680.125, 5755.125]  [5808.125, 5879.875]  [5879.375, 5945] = -0.162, 6.5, 6.09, 4.56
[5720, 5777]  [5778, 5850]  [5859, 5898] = -0.219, 6.72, 6.71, 4.3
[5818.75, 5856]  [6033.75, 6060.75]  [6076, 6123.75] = 0.005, 6.49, 6.82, 6.94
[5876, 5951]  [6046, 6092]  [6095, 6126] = -0.087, 4.68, 6.94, 6.88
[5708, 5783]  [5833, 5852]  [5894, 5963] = -0.087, 6.68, 6.32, 5.09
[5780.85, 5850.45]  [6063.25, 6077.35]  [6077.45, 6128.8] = -0.004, 6.71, 6.94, 6.94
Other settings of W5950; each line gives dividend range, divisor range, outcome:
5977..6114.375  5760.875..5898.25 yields 1.12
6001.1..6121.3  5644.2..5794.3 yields 1.06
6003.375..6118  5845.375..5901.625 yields 1.46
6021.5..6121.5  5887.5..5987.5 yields 1.37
